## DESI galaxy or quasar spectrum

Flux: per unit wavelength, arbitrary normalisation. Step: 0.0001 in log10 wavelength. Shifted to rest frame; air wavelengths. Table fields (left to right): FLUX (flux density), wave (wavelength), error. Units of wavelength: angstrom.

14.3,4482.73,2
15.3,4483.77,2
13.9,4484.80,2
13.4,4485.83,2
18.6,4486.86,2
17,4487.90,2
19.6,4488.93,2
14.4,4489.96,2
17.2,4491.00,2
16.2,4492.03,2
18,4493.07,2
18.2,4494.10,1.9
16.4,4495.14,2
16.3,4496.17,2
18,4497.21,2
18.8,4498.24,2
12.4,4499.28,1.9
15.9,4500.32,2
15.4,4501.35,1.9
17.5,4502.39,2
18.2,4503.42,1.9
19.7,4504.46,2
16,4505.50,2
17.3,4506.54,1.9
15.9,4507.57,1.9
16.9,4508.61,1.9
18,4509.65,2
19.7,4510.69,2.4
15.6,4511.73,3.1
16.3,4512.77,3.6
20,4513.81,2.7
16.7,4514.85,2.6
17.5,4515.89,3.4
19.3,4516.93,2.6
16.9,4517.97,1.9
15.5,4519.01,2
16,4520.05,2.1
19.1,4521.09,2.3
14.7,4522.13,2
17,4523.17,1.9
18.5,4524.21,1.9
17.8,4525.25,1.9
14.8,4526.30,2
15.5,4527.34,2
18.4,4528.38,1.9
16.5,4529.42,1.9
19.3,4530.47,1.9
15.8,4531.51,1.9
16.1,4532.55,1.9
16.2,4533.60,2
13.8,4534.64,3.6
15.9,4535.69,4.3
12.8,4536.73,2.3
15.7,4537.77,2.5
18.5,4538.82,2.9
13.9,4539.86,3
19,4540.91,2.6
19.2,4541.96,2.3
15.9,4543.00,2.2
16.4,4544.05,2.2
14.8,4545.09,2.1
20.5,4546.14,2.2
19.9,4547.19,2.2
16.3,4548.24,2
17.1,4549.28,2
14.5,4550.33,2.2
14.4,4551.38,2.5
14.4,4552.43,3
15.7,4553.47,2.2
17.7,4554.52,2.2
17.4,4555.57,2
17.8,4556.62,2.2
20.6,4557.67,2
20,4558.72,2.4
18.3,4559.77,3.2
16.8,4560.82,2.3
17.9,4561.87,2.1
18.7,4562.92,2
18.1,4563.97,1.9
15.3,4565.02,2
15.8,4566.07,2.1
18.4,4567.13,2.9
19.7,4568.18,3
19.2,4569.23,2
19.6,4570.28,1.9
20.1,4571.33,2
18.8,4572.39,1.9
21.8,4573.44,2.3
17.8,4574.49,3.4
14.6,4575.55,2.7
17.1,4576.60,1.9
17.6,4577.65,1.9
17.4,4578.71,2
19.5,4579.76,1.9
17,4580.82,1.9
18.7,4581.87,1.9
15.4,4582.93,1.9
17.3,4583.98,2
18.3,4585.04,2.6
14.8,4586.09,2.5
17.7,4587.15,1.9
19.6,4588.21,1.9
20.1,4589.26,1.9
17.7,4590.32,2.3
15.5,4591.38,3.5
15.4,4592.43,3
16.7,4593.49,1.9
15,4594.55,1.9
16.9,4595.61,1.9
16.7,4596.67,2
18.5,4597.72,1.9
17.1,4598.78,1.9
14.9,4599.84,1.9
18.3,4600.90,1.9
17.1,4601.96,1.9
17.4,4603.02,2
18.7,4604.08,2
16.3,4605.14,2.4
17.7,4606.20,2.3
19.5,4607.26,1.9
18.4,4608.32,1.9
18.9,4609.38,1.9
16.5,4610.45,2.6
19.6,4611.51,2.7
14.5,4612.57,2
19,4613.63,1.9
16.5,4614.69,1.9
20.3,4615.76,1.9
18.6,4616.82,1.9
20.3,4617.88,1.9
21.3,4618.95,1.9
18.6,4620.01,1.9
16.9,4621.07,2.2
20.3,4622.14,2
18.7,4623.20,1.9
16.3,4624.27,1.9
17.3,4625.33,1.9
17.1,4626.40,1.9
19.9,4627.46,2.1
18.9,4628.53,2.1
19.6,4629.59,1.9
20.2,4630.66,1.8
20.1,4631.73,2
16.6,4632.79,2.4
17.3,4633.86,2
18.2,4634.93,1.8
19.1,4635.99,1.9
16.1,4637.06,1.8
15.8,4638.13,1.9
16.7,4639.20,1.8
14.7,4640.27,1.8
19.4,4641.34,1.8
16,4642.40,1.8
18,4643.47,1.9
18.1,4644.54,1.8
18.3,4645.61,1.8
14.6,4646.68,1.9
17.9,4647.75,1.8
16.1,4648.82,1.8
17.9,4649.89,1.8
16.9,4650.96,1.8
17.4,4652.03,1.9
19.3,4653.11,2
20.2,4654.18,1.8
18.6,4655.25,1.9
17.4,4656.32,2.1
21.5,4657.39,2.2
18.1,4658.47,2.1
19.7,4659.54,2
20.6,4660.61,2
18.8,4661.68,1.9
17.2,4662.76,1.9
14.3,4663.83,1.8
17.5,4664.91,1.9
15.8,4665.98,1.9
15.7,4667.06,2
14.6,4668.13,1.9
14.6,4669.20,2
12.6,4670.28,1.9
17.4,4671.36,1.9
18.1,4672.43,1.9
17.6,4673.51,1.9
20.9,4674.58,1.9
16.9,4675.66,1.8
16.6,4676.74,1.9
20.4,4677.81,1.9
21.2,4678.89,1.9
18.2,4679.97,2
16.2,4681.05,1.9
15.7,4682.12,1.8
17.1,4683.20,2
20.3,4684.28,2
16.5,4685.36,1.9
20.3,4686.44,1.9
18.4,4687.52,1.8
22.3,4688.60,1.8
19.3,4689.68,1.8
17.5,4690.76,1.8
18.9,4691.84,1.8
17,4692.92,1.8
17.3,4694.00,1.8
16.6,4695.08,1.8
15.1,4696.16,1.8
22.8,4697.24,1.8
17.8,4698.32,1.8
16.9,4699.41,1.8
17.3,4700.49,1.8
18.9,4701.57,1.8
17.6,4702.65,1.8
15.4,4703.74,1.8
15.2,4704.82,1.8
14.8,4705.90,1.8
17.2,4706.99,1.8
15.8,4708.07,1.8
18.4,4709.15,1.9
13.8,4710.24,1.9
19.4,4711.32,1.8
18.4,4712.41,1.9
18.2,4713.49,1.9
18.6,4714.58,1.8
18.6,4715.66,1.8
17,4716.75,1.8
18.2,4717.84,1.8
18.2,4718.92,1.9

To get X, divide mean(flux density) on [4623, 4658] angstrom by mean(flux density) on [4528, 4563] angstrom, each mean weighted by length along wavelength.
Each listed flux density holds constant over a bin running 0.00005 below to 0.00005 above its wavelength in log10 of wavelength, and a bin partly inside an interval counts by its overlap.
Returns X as 1.1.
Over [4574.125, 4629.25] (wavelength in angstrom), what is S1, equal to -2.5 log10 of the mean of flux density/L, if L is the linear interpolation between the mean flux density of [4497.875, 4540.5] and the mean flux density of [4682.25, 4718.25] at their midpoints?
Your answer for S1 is -0.03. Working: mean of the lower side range 16.7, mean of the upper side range 17.8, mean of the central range 17.7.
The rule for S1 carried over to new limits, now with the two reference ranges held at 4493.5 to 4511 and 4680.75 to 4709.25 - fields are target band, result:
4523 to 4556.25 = 0.040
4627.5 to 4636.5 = -0.081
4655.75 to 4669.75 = 0.012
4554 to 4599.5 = -0.029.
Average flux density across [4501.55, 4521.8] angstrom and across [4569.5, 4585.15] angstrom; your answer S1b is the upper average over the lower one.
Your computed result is 1.04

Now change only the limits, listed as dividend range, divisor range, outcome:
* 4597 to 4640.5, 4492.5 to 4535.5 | 1.06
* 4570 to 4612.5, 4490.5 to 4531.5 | 1.03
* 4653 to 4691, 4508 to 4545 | 1.07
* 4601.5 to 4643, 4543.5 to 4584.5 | 1.02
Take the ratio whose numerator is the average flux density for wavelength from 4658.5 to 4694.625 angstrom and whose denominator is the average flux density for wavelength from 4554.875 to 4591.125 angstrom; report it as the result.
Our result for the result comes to 0.98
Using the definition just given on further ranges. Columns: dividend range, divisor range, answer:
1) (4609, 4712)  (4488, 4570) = 1.04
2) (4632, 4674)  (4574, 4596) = 1.01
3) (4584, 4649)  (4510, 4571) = 1.03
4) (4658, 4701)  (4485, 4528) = 1.05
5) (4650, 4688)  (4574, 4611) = 1.03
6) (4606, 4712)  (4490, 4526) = 1.04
